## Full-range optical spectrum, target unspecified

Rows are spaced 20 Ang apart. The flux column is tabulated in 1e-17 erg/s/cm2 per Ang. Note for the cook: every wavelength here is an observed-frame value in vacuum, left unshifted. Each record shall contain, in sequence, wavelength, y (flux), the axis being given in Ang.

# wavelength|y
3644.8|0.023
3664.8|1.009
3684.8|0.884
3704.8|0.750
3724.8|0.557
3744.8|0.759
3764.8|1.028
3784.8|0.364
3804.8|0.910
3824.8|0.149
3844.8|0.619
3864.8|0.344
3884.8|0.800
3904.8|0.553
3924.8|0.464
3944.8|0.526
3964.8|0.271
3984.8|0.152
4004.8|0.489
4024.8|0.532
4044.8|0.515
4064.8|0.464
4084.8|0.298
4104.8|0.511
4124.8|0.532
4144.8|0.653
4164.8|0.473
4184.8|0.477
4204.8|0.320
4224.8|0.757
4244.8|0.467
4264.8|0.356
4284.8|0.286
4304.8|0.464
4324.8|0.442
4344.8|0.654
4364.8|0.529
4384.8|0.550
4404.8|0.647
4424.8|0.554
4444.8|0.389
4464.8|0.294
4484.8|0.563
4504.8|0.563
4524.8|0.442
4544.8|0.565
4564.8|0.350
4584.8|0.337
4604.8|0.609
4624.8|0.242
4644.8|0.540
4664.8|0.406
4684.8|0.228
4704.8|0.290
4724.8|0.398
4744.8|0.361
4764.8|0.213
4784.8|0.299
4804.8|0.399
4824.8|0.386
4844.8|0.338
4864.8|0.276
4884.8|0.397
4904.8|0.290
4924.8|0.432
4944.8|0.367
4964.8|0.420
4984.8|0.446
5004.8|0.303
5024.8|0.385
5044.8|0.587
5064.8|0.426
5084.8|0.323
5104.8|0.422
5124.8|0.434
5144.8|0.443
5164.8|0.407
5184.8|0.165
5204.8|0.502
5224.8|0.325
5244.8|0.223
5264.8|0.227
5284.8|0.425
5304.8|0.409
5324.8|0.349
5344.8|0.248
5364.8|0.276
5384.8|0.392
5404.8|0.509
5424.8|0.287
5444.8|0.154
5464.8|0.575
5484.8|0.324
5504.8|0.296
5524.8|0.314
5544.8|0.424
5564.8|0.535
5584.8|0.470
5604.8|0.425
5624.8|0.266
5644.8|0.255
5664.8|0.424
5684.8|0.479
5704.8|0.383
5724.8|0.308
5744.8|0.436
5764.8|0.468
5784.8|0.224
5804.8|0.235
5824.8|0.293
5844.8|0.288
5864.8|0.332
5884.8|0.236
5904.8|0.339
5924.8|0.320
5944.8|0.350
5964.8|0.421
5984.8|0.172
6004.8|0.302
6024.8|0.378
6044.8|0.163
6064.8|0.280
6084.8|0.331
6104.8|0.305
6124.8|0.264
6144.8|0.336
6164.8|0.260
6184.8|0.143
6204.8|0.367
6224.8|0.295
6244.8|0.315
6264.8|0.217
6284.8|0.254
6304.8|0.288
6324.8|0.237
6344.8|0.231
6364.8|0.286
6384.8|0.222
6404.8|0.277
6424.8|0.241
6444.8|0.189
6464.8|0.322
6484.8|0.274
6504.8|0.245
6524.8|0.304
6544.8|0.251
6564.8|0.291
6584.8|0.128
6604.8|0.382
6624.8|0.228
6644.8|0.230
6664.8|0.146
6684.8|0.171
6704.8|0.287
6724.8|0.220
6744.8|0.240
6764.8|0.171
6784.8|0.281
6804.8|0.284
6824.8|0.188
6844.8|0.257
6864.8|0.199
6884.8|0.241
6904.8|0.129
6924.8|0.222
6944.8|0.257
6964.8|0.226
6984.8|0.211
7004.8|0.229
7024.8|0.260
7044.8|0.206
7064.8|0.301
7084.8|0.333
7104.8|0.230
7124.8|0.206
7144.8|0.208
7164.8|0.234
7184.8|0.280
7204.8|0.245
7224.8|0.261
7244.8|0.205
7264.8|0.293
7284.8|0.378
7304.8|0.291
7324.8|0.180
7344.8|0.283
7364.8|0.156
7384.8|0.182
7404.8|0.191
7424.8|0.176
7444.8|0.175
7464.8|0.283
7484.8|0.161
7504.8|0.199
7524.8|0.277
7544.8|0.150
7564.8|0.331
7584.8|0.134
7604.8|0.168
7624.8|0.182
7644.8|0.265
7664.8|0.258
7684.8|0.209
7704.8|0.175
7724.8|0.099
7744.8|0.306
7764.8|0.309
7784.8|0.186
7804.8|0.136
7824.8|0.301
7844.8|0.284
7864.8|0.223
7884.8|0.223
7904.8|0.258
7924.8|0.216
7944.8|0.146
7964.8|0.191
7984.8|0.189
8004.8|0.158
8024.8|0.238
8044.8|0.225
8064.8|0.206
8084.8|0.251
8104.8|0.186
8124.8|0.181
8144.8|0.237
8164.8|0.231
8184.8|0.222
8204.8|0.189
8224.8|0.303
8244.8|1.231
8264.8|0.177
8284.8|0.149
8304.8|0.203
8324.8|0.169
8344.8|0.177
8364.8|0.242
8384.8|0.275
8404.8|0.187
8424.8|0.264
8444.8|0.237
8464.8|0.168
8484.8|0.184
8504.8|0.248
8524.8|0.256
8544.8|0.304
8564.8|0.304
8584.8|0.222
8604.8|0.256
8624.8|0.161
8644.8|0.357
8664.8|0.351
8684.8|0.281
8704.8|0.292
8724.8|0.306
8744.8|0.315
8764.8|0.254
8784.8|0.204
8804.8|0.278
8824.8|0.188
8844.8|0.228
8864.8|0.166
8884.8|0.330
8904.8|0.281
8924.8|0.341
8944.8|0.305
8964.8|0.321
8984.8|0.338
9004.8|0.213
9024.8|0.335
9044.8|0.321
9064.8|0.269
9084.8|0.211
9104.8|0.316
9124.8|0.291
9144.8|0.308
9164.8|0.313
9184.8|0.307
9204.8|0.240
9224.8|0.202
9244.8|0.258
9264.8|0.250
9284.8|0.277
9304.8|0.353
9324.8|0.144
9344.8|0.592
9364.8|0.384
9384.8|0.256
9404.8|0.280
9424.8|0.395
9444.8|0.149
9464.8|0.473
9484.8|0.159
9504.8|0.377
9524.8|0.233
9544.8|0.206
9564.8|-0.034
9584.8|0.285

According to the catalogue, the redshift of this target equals 1.210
